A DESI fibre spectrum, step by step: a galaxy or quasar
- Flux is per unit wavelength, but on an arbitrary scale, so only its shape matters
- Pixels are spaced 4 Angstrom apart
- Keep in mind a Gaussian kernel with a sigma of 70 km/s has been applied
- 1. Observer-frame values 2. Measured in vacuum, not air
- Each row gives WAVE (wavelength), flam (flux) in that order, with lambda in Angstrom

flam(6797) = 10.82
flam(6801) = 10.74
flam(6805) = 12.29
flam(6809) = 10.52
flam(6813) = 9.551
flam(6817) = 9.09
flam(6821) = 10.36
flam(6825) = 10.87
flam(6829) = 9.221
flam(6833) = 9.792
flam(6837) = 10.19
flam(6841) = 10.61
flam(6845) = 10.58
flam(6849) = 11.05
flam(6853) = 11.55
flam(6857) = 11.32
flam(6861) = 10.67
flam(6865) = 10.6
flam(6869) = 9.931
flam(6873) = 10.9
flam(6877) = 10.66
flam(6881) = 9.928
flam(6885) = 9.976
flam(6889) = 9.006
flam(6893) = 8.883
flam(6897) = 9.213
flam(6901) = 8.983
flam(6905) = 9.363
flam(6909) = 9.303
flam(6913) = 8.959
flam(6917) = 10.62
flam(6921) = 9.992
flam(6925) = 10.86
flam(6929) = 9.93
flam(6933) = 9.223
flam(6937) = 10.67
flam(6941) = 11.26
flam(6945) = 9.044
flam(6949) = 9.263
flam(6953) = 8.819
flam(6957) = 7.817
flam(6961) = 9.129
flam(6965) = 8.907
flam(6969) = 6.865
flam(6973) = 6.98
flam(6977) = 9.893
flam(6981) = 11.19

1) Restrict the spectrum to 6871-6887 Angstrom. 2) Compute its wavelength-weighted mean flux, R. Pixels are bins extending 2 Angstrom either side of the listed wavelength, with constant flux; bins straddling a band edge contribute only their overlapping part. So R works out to 10.4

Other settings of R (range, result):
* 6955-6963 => 8.47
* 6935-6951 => 10.1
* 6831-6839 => 9.99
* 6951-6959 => 8.32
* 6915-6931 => 10.4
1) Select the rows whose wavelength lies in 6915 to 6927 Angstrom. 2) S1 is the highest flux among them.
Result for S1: 10.86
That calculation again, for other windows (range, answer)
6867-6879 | 10.9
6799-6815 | 12.29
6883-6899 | 9.976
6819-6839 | 10.87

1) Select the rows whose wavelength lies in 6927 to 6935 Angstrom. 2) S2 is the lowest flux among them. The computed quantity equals 9.223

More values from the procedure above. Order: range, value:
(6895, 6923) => 8.959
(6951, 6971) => 6.865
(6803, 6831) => 9.09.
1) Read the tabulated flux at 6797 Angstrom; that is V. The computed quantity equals 10.82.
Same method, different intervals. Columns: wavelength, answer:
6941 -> 11.26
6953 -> 8.819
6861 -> 10.67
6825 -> 10.87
